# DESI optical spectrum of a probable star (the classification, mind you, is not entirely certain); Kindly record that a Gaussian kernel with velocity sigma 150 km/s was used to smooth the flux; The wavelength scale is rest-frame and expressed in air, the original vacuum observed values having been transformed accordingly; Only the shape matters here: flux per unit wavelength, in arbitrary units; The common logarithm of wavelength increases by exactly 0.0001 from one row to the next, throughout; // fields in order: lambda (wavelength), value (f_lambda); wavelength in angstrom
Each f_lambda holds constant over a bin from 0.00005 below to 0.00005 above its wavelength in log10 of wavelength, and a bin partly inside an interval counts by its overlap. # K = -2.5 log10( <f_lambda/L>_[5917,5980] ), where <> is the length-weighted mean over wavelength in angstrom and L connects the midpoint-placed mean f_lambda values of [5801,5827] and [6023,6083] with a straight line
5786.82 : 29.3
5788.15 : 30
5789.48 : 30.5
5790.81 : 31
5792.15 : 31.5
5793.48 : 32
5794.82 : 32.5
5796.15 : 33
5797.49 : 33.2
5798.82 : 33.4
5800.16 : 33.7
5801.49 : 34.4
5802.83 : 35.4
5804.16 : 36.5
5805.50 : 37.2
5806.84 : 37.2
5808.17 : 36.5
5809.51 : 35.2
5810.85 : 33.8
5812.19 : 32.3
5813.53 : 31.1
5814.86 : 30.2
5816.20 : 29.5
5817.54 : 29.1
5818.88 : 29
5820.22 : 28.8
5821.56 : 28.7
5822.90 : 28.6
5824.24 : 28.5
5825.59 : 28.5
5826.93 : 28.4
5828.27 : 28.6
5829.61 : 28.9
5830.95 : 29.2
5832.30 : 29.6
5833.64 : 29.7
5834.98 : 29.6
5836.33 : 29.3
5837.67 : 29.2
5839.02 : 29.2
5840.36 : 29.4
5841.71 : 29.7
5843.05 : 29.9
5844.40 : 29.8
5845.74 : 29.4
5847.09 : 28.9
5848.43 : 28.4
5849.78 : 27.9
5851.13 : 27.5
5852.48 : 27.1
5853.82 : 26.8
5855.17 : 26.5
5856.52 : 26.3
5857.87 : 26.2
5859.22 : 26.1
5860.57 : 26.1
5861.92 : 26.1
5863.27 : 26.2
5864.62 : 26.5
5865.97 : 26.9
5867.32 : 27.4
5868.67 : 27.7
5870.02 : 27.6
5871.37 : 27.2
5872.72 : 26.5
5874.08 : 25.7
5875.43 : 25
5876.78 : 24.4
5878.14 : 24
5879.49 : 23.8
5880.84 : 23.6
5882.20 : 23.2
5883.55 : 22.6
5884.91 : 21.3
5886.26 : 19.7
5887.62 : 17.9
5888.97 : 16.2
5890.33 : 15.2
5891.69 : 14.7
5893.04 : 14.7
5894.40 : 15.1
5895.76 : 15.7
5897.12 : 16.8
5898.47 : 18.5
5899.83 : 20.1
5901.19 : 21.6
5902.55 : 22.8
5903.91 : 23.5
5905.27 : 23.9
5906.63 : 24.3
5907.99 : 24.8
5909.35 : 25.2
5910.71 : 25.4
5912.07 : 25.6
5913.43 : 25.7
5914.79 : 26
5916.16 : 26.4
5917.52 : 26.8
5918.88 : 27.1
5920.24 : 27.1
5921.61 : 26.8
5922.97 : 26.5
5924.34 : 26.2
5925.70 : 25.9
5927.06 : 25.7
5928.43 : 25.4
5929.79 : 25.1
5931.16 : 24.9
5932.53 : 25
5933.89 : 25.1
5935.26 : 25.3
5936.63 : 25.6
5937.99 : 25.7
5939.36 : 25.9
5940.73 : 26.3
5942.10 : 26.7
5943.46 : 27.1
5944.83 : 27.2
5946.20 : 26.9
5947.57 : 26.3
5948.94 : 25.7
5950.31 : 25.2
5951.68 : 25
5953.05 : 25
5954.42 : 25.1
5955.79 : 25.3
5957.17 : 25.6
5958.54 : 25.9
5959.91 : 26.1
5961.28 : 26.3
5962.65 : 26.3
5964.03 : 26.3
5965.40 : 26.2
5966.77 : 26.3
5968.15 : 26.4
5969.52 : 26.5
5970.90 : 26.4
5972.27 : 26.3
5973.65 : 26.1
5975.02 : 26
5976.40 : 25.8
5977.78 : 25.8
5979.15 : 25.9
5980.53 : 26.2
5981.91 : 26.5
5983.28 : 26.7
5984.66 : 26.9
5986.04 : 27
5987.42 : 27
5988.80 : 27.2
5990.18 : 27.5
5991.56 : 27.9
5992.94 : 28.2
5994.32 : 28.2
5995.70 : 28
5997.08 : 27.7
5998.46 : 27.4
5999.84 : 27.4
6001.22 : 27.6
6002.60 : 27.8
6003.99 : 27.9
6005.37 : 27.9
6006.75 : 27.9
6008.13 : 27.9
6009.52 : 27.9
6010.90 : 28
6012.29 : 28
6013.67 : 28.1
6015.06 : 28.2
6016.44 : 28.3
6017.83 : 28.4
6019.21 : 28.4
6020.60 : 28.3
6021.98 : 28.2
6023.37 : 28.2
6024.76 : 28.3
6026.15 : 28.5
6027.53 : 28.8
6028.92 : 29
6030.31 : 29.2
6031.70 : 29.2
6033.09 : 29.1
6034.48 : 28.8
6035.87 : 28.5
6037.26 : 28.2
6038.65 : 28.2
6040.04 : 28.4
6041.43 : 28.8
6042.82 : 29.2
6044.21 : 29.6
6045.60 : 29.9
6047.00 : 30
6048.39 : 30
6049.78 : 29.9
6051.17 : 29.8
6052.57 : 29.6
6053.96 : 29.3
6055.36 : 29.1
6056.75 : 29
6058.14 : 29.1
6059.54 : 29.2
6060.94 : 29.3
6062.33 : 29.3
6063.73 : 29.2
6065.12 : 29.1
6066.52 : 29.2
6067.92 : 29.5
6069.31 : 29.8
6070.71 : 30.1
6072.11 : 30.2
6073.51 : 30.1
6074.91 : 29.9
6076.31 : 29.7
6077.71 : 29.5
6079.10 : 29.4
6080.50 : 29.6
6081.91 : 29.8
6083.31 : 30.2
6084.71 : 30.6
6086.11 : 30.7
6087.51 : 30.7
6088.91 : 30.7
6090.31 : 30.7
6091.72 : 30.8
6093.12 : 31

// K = 0.17 mag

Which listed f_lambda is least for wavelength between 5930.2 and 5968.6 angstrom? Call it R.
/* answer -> 24.9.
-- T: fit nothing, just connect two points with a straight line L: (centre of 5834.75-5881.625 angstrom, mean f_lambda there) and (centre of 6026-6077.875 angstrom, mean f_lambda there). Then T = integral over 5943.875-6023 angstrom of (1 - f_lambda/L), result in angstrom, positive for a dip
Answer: 4.5 angstrom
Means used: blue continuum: 27.2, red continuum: 29.3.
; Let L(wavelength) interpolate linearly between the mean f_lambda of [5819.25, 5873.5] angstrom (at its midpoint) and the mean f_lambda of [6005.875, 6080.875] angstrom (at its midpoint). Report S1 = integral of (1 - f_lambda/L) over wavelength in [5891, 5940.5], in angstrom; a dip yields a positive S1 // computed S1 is 8.3 angstrom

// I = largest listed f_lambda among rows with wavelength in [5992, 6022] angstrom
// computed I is 28.4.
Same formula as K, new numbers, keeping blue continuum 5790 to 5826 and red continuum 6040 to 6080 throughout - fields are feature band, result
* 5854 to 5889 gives 0.26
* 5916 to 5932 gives 0.19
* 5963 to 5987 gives 0.16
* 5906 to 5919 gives 0.21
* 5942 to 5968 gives 0.18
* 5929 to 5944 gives 0.20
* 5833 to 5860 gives 0.13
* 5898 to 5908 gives 0.36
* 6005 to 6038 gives 0.06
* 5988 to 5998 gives 0.09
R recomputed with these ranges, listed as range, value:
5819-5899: 14.7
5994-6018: 27.4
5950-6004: 25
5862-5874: 26.2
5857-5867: 26.1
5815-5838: 28.4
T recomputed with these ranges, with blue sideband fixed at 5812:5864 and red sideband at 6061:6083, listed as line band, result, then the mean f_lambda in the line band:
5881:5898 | 6.40 angstrom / 17.9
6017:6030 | 0.41 angstrom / 28.5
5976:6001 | 1.83 angstrom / 27.1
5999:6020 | 0.97 angstrom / 28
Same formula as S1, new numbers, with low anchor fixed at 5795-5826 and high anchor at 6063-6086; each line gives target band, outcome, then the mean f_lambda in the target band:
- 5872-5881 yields 2.0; 24.8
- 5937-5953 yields 2.5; 26.1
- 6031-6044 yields 0.6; 28.7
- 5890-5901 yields 5.2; 16.6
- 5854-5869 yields 2.5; 26.5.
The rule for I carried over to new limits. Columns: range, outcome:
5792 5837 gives 37.2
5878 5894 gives 24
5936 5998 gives 28.2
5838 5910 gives 29.9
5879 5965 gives 27.2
